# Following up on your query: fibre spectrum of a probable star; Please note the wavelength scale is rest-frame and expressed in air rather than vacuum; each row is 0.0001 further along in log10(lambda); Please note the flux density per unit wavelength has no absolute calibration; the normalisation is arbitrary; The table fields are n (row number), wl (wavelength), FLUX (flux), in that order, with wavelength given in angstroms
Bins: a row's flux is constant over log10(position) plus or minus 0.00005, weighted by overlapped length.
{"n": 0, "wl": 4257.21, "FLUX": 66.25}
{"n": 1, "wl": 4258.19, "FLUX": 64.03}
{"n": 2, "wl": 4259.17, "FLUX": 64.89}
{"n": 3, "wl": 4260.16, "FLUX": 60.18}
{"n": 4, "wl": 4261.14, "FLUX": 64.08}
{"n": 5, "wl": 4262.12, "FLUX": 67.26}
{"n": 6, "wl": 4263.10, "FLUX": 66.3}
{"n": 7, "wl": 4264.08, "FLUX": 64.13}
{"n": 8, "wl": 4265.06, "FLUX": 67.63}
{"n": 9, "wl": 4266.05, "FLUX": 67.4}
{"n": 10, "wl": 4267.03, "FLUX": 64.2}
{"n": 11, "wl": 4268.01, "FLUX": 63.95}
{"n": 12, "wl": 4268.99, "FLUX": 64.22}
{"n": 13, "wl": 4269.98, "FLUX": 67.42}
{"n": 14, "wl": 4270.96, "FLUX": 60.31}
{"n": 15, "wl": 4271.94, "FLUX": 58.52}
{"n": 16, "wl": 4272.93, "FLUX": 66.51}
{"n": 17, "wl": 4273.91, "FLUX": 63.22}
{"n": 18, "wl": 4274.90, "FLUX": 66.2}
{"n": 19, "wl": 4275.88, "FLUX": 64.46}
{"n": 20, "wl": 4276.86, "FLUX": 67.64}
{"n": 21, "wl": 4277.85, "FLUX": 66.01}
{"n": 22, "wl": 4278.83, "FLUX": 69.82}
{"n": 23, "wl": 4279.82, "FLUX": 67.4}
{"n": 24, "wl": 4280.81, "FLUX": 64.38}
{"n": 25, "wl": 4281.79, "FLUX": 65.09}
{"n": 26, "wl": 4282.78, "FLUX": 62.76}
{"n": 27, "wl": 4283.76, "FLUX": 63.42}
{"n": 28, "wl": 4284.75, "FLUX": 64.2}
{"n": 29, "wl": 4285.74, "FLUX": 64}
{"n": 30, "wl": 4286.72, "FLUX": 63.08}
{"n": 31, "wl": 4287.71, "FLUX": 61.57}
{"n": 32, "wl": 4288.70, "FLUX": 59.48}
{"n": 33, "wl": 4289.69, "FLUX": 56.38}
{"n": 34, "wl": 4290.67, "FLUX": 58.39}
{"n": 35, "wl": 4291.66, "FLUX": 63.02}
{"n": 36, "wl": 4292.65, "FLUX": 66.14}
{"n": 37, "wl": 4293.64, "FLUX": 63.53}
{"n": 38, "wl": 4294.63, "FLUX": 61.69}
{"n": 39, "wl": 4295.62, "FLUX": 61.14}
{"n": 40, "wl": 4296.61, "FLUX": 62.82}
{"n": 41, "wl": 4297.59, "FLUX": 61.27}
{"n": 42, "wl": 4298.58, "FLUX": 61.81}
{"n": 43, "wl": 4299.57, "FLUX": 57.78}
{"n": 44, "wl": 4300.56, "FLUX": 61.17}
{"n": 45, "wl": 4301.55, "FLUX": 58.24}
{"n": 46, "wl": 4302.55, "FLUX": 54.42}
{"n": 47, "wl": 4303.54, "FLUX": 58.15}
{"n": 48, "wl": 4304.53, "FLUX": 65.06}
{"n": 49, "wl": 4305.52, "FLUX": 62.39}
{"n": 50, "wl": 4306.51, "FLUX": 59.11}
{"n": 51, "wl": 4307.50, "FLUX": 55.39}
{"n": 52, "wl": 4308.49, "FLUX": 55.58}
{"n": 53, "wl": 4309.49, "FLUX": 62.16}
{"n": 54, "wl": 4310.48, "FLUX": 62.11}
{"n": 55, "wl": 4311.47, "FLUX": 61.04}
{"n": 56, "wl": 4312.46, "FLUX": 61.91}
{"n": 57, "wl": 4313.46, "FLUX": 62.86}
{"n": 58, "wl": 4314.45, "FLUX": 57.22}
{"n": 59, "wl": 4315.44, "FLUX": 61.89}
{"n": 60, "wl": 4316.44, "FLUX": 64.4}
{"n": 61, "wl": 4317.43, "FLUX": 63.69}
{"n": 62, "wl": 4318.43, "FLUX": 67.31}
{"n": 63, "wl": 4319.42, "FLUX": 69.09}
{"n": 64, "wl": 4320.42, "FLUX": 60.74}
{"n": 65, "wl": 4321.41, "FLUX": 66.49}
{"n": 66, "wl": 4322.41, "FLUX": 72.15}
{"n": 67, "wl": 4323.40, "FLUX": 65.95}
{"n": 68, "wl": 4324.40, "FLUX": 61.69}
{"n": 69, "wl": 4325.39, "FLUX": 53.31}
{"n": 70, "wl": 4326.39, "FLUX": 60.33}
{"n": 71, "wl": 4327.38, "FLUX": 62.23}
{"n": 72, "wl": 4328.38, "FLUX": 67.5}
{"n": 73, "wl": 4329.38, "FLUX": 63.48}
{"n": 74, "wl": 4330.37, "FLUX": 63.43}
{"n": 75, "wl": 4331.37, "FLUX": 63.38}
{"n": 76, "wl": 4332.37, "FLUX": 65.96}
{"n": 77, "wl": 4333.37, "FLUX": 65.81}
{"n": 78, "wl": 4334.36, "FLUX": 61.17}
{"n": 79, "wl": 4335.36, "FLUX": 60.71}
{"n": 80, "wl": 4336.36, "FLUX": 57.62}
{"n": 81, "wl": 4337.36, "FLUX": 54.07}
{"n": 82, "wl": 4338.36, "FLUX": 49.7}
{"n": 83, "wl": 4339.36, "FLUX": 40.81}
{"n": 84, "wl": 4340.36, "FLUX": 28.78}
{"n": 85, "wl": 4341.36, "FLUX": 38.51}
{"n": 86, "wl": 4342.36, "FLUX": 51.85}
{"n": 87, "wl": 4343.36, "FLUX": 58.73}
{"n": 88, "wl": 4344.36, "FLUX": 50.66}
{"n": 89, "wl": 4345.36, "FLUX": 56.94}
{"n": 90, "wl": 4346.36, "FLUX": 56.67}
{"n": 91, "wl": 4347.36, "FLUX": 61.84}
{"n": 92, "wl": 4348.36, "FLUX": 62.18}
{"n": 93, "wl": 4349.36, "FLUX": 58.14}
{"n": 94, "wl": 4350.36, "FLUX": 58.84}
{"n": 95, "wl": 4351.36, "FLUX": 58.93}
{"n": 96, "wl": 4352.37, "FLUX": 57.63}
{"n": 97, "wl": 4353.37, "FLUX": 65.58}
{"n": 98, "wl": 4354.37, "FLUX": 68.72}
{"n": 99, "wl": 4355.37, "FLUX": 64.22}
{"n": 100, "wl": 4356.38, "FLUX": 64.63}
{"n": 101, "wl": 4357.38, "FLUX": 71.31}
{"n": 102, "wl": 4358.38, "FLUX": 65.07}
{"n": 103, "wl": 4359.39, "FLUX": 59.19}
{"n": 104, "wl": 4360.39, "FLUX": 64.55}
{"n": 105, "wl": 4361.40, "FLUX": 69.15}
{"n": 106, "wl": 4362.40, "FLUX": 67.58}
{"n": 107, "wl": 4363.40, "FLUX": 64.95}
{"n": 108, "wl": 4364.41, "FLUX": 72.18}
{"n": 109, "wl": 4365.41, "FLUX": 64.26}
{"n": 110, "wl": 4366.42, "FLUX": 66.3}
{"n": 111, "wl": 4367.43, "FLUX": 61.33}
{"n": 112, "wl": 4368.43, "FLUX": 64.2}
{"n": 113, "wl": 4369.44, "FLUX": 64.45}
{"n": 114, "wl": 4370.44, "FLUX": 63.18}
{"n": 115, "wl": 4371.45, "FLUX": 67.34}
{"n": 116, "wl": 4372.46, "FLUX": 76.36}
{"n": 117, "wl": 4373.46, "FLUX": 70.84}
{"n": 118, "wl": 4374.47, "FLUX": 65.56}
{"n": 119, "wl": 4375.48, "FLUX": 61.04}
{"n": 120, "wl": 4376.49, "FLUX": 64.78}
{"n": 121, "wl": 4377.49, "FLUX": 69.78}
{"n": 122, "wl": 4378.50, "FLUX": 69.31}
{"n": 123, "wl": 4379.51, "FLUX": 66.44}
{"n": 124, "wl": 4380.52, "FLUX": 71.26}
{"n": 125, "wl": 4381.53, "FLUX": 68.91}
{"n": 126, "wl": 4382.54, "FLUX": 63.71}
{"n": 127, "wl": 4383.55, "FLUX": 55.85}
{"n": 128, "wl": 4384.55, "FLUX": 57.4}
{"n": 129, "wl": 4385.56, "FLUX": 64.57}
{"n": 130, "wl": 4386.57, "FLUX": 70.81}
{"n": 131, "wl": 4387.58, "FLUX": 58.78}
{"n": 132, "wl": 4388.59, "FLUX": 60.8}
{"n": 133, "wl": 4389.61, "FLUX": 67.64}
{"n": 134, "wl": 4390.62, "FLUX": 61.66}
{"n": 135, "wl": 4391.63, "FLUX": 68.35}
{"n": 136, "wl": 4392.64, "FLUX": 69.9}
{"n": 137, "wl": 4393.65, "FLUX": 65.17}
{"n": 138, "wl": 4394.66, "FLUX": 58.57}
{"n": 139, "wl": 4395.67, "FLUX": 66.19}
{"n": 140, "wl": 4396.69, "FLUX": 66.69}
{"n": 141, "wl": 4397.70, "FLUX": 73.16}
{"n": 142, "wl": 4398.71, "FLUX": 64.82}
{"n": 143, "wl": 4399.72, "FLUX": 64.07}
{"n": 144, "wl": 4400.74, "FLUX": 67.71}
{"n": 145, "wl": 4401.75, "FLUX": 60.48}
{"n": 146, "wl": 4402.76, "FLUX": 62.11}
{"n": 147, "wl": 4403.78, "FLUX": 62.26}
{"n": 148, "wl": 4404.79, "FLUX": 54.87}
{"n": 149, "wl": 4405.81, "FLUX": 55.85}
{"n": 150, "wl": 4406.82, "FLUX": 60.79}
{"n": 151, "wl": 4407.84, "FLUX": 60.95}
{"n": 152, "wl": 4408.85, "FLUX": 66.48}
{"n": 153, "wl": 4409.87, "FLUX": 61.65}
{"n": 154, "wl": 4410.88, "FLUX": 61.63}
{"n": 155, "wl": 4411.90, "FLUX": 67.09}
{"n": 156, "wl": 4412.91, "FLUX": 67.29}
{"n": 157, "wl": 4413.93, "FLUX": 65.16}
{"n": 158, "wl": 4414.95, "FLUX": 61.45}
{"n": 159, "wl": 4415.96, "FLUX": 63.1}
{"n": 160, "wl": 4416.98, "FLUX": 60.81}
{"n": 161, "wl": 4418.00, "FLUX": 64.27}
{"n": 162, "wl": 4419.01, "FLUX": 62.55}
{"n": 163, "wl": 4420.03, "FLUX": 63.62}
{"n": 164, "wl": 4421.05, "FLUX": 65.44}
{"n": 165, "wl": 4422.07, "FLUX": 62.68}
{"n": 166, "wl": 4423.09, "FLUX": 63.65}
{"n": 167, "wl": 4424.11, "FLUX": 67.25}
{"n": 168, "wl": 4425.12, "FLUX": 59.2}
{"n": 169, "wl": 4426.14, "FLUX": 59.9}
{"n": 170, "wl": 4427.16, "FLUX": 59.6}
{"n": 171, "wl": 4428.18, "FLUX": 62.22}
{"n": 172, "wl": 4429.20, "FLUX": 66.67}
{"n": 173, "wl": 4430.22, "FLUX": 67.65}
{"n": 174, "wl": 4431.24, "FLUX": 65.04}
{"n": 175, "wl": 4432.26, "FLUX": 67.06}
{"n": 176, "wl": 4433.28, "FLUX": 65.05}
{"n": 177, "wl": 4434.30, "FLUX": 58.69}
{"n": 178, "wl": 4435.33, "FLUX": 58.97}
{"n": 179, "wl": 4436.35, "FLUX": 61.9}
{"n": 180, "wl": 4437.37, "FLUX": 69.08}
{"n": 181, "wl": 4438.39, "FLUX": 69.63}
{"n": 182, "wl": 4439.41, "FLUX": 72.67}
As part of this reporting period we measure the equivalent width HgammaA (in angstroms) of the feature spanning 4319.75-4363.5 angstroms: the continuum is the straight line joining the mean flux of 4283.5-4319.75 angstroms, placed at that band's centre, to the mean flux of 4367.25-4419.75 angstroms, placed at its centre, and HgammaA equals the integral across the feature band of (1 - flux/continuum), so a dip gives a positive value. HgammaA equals 1.9 angstroms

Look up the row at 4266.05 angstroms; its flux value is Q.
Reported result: 67.4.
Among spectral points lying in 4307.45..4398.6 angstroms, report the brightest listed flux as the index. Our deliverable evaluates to 76.36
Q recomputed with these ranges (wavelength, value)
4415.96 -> 63.1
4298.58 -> 61.81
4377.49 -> 69.78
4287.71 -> 61.57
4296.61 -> 62.82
